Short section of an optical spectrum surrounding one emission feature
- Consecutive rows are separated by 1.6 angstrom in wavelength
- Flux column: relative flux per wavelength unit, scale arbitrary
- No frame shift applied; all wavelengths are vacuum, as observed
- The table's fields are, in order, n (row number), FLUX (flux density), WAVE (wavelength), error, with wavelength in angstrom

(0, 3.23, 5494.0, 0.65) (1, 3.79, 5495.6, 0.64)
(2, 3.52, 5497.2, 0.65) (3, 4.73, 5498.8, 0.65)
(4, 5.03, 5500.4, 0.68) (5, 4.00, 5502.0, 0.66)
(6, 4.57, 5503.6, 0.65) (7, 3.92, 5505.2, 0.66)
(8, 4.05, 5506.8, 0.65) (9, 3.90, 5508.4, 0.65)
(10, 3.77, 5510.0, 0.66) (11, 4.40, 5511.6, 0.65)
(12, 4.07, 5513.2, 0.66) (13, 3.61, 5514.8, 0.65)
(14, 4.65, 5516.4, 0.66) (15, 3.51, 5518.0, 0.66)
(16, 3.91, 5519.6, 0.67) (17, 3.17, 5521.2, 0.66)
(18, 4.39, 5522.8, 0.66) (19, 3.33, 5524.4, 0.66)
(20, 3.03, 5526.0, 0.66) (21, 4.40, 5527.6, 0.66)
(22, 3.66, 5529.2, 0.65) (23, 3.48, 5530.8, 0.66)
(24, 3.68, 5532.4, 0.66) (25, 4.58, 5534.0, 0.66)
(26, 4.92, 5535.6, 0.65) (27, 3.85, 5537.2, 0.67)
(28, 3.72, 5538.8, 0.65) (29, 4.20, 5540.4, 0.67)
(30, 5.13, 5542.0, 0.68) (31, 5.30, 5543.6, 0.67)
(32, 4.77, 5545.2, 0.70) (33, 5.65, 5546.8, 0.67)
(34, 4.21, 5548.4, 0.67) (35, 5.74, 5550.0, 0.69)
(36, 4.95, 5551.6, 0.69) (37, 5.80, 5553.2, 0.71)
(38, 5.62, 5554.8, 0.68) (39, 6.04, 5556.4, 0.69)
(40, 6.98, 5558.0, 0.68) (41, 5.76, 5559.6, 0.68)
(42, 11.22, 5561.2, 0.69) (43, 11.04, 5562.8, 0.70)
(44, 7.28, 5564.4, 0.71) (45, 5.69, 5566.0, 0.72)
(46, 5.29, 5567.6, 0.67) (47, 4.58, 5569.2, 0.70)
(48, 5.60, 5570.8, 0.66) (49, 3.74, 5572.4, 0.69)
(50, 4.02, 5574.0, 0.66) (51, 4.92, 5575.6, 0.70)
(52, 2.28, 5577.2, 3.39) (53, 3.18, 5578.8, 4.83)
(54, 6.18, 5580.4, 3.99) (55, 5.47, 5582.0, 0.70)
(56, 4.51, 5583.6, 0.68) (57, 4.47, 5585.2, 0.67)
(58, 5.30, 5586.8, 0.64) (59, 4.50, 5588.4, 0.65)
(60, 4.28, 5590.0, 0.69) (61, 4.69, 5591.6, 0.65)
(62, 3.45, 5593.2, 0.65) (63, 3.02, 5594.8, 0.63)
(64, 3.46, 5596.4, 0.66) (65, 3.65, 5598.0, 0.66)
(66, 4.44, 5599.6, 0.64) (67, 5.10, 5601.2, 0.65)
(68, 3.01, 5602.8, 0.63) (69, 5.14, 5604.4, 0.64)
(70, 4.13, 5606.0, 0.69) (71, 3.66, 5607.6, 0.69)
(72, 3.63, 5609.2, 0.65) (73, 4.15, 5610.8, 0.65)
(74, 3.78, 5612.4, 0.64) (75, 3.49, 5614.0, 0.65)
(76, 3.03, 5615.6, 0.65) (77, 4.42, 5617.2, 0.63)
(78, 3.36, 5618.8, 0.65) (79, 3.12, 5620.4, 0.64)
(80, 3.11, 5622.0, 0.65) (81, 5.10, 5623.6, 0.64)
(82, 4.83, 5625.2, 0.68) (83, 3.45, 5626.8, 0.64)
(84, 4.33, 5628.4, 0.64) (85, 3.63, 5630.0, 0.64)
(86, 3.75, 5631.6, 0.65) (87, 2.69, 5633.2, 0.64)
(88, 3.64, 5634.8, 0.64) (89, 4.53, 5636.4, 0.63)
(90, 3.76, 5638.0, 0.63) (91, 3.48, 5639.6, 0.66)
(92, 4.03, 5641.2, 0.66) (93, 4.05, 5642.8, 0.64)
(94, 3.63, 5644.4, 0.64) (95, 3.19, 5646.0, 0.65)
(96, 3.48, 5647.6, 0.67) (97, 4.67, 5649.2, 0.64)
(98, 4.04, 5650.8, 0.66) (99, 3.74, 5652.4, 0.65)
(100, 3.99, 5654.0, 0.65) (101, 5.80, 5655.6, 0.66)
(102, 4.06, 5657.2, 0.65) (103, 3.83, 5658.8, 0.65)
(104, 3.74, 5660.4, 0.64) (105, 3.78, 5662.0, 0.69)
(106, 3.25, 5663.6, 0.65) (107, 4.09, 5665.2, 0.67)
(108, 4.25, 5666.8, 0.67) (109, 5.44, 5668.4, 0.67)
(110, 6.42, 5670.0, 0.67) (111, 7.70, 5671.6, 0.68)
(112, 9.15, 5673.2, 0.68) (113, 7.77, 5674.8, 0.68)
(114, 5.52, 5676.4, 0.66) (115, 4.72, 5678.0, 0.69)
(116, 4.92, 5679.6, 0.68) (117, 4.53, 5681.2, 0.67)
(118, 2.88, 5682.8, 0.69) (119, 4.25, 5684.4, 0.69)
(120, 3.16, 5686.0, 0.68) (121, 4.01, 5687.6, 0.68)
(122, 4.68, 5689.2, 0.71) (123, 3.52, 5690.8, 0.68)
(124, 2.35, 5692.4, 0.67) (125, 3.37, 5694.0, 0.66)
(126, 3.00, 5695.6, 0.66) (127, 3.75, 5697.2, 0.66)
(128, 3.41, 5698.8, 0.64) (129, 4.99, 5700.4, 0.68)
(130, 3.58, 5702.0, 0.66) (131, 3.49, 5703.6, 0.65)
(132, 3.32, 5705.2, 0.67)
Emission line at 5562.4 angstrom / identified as H-beta 4861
